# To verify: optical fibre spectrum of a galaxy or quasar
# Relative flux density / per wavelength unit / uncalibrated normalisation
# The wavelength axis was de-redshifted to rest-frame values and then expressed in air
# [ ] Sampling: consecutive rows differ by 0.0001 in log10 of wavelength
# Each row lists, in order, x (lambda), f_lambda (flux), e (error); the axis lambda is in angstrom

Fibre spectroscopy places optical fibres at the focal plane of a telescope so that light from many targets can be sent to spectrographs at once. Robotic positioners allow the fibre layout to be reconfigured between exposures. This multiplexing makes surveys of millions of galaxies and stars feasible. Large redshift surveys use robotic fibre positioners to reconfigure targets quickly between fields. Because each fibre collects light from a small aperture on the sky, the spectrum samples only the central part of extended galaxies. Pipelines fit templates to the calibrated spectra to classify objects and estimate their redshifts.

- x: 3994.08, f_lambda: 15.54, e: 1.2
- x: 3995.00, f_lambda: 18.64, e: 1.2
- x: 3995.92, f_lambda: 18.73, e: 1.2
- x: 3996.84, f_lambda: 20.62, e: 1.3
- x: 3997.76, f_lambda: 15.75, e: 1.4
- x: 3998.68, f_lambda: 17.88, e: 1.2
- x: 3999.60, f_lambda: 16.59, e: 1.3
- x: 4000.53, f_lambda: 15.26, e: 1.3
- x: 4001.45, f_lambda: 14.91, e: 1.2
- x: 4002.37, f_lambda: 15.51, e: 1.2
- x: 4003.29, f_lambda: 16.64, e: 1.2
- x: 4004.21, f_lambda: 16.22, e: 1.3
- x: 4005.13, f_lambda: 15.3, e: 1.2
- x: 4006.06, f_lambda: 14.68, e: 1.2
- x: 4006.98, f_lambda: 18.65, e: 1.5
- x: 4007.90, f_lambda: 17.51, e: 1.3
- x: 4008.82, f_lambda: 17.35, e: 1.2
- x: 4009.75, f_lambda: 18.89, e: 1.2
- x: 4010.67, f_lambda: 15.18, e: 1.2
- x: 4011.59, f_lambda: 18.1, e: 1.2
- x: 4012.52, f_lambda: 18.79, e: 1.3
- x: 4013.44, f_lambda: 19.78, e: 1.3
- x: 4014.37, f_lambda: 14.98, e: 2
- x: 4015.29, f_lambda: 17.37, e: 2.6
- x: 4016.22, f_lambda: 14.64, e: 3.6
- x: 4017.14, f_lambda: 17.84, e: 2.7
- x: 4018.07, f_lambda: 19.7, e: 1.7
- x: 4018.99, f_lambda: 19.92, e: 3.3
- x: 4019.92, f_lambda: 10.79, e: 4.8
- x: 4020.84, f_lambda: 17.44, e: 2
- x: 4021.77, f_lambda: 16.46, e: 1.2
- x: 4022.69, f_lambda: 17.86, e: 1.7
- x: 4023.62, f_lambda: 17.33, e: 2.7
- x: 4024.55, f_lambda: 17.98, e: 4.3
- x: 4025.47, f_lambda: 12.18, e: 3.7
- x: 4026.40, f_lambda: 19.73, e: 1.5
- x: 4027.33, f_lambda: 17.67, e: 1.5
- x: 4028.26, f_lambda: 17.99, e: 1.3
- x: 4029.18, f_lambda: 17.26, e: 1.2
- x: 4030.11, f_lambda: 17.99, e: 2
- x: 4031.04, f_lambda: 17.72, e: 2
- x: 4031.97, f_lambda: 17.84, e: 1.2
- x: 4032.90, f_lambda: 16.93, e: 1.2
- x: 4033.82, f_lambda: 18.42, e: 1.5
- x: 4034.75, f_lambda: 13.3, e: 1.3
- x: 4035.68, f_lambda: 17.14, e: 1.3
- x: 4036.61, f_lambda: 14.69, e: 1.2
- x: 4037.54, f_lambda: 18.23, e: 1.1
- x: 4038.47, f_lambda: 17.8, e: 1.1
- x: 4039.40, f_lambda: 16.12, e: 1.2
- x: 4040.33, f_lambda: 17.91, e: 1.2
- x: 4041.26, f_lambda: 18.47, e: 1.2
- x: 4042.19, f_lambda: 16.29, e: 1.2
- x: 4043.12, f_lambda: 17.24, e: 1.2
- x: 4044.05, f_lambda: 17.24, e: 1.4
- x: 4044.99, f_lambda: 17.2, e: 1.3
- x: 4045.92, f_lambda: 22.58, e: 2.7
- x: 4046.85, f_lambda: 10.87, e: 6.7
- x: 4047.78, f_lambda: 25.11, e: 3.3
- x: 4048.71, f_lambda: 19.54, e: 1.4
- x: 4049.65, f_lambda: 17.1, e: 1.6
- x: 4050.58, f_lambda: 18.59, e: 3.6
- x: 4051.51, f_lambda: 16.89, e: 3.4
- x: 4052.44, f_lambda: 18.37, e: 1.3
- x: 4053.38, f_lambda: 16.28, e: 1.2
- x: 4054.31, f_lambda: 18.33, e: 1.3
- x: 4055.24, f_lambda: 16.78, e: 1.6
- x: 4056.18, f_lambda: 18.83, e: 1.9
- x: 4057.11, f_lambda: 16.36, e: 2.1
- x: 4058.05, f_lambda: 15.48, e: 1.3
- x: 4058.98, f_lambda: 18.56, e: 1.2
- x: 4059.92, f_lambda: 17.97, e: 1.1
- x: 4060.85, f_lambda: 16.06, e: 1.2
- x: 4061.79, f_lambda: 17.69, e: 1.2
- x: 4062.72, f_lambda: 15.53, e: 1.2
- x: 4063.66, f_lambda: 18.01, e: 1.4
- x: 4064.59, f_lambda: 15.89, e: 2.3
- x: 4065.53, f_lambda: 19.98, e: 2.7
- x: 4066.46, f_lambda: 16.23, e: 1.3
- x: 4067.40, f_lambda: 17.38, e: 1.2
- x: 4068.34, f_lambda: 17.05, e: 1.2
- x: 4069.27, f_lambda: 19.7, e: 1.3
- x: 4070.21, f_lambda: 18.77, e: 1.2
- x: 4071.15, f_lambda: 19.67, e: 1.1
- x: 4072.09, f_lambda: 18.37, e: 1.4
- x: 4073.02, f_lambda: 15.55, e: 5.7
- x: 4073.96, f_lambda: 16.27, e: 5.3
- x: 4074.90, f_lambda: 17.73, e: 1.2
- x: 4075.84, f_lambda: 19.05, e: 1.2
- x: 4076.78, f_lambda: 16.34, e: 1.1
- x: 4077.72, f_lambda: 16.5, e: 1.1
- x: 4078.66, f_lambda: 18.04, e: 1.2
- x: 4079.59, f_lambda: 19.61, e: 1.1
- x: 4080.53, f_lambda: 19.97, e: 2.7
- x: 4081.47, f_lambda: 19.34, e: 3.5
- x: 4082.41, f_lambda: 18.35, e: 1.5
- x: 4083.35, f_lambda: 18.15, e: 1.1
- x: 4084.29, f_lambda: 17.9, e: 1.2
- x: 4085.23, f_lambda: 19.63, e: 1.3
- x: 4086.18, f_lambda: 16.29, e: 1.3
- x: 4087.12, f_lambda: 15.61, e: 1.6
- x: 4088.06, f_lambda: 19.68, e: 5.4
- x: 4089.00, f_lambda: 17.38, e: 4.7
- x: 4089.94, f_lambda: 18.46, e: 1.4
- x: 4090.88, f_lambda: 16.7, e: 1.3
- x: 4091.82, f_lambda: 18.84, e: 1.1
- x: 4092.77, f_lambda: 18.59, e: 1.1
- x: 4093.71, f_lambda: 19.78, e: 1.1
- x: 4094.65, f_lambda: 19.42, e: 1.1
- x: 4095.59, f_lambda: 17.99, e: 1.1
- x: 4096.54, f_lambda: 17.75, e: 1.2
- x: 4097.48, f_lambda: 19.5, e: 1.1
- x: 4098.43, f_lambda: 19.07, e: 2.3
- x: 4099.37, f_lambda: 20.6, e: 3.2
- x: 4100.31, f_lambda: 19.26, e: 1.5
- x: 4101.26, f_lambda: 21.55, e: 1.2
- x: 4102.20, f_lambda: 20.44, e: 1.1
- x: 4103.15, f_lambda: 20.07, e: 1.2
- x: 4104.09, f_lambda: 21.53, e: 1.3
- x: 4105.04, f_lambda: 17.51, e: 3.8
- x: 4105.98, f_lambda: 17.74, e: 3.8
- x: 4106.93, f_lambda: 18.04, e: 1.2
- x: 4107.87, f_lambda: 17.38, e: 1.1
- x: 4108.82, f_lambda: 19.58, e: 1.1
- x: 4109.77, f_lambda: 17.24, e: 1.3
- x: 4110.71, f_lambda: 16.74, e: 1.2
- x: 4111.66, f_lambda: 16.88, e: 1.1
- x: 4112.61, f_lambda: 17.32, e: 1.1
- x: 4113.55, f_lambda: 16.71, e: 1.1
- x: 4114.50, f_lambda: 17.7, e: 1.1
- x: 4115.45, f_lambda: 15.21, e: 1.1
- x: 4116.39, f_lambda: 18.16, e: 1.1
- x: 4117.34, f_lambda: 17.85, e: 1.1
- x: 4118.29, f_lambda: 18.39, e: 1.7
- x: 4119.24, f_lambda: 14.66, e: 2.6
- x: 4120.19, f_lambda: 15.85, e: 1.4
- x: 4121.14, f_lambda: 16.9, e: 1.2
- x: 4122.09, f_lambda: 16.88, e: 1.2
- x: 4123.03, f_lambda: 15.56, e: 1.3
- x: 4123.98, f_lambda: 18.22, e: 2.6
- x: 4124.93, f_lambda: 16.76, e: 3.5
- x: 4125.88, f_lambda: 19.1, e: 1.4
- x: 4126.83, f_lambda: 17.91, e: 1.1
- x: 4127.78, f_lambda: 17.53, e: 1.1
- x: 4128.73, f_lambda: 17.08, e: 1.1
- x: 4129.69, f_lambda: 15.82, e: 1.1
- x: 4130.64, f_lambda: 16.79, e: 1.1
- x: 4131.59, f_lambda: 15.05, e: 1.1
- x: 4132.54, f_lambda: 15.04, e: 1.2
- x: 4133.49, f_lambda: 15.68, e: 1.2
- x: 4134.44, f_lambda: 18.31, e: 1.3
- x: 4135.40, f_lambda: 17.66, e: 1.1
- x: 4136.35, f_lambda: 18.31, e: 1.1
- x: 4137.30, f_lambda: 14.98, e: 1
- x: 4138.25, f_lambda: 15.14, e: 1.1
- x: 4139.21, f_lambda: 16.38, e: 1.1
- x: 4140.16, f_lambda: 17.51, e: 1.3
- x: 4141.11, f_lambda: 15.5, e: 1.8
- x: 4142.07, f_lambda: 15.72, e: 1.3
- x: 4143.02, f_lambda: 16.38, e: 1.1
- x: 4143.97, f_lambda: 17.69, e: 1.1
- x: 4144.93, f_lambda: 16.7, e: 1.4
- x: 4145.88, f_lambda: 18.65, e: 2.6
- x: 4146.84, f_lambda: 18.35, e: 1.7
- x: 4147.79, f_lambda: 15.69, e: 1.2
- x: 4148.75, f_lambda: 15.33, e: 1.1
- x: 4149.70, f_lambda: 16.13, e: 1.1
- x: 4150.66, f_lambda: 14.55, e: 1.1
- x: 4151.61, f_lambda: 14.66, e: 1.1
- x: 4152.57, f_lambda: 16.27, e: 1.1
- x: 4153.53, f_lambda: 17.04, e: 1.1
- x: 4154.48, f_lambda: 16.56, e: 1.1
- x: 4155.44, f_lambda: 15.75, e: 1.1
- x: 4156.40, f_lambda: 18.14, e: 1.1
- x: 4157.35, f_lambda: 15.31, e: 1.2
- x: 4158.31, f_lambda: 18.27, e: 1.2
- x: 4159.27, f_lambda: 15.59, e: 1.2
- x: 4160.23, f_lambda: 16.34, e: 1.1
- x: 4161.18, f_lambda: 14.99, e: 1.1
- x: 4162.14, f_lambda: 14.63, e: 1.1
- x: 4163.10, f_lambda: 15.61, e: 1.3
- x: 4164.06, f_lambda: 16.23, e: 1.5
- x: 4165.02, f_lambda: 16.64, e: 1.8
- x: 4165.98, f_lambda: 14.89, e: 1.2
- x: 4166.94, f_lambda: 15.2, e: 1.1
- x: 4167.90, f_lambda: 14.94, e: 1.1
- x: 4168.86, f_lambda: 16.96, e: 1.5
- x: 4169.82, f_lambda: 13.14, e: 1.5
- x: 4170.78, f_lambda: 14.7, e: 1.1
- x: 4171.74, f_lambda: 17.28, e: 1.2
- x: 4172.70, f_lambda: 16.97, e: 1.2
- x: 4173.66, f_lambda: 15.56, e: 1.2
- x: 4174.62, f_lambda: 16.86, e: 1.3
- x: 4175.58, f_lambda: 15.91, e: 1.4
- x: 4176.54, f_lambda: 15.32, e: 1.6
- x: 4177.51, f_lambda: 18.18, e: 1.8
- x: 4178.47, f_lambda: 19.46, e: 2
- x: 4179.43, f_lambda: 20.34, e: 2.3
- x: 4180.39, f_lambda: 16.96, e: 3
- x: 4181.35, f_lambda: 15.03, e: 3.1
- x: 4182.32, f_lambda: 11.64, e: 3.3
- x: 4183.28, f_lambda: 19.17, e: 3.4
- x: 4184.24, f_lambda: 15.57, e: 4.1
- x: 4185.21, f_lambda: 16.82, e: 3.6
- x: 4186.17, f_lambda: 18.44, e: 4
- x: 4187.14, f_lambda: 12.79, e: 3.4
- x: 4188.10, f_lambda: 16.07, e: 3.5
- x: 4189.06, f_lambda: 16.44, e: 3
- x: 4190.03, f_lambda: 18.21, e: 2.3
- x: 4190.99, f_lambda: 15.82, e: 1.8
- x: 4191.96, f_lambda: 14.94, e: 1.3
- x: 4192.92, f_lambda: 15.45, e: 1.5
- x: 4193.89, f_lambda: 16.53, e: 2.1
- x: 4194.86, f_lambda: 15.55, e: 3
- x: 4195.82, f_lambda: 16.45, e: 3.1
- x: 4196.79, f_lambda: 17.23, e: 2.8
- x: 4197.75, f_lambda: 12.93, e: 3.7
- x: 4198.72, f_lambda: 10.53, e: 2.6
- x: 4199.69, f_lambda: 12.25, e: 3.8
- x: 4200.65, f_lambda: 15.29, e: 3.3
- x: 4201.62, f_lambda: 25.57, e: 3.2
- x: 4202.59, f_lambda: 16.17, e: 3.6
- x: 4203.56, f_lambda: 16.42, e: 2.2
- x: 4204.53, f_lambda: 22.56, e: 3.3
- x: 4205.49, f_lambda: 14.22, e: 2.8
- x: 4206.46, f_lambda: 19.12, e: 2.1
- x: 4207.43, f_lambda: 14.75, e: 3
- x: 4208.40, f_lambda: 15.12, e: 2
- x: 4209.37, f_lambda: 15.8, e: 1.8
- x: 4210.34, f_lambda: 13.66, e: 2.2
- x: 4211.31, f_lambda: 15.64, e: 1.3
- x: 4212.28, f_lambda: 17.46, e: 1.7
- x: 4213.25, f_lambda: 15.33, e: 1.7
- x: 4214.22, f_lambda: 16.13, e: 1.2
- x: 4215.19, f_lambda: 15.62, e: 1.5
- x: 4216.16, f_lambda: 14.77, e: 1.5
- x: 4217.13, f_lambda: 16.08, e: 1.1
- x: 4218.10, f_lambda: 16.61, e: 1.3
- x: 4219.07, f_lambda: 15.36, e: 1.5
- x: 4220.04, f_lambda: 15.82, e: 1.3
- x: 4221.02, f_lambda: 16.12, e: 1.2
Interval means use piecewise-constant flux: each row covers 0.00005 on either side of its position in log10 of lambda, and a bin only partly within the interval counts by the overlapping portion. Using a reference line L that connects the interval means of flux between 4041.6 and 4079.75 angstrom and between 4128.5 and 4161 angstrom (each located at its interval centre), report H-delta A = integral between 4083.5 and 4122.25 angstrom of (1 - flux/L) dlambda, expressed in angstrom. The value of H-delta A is -2.5 angstrom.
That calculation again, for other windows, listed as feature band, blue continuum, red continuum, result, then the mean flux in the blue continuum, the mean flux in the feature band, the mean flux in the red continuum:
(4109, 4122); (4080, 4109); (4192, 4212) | 0.9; 18.8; 16.9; 16.1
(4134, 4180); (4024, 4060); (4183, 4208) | 0.6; 17.5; 16.4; 16.3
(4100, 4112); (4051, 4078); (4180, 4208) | -1.2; 17.4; 18.8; 16.2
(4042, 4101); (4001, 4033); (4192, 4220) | -4.6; 17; 18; 16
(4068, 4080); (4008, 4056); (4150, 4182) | -0.6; 17.4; 17.9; 16.2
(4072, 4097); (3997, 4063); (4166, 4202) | -1.9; 17.2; 18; 16.1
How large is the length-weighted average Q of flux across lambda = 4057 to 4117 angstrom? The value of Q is 18.1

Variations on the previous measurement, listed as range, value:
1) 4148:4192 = 16.1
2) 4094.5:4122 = 18.1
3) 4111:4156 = 16.6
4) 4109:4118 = 17.2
